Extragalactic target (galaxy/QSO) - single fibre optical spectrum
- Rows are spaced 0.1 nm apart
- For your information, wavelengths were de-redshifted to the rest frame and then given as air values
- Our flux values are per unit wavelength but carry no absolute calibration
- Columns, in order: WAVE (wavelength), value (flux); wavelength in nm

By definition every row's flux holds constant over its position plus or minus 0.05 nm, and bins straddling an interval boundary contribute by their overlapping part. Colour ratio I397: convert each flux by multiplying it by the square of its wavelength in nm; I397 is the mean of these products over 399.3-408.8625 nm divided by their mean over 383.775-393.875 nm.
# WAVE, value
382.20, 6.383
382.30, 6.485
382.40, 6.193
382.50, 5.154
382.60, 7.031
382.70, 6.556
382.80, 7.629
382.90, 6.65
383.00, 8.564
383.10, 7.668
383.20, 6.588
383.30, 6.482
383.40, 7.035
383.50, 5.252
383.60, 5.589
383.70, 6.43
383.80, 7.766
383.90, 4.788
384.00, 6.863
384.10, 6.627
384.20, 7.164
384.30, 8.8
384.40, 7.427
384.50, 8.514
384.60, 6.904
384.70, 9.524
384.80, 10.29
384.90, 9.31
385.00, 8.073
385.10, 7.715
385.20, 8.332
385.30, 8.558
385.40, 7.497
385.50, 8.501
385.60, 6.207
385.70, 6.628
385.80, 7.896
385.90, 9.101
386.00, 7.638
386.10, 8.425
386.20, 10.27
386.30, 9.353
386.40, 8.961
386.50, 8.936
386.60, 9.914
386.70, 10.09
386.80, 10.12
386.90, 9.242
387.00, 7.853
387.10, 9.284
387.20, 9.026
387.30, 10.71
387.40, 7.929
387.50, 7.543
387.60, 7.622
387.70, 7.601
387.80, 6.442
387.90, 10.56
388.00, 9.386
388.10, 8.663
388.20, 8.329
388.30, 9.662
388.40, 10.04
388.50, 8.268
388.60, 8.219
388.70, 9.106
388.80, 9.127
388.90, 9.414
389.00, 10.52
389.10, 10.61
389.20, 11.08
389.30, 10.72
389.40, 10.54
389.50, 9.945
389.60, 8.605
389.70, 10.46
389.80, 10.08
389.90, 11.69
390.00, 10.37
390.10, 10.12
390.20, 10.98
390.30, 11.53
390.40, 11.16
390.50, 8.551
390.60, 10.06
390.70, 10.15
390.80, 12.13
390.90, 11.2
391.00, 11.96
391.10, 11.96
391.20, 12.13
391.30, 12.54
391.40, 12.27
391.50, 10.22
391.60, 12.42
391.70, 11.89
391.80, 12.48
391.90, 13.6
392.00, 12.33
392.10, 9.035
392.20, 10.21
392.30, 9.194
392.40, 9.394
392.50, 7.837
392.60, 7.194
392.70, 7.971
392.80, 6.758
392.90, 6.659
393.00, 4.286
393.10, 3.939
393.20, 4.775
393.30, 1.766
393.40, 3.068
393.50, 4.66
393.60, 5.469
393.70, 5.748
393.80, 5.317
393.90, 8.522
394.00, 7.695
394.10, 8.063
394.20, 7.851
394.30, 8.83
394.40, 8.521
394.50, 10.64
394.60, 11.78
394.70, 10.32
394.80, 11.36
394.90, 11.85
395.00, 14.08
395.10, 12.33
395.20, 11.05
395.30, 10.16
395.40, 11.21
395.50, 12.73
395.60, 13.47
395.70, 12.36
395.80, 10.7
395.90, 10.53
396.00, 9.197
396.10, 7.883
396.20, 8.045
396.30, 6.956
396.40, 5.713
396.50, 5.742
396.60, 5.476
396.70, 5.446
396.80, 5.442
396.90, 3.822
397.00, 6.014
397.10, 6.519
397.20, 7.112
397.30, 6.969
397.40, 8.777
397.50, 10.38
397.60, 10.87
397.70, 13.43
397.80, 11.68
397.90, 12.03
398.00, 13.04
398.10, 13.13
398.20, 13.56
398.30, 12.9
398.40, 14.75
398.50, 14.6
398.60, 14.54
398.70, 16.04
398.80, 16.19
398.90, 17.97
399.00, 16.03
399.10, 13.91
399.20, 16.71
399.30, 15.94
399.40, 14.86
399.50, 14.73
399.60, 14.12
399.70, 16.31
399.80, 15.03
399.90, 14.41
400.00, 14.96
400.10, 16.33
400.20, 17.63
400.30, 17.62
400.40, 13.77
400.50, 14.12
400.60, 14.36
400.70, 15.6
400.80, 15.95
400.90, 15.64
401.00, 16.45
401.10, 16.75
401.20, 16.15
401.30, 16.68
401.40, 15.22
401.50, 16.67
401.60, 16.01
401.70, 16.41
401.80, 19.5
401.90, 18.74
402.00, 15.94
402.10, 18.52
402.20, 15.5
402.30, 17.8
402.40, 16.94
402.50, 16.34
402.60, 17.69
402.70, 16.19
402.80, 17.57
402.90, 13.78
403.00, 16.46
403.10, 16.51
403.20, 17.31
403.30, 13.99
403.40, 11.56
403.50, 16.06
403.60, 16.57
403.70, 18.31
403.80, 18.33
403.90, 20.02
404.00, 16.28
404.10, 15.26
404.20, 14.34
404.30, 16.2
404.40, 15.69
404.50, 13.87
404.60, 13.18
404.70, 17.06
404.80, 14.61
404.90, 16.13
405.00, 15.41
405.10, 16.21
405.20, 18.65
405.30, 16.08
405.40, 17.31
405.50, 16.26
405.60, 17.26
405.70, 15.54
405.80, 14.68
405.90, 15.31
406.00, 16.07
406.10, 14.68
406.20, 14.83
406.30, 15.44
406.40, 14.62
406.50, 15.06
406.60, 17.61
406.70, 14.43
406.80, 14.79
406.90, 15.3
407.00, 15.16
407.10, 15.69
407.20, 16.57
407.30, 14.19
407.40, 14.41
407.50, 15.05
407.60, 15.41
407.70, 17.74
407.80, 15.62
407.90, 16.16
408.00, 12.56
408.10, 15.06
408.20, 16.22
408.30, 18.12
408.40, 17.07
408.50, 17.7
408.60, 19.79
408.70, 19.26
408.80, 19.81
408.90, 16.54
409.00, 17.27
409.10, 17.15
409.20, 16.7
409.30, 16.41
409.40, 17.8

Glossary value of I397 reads 2.0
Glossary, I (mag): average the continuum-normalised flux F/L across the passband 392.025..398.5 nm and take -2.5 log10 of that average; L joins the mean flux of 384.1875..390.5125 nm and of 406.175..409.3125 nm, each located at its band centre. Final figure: 0.32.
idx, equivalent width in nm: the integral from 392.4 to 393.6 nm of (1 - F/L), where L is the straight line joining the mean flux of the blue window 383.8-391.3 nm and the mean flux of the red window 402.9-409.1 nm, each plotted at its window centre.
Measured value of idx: 0.61 nm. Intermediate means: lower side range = 9.19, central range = 5.53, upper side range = 16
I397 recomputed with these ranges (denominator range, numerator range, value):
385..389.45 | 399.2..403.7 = 1.94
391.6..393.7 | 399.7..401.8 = 2.15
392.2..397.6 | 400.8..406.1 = 2.09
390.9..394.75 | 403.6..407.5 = 1.94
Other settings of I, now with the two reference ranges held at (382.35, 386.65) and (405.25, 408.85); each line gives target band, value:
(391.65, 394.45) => 0.376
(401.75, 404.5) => -0.138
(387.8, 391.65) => -0.080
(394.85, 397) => 0.275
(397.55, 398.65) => -0.036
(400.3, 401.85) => -0.160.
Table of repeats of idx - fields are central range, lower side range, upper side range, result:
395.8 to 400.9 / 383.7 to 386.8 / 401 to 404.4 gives 0.854 nm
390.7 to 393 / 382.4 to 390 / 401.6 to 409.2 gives 0.062 nm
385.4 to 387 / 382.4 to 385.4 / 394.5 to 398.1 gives -0.189 nm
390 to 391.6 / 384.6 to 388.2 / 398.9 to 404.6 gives -0.056 nm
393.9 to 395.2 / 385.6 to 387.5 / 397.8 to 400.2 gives 0.256 nm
